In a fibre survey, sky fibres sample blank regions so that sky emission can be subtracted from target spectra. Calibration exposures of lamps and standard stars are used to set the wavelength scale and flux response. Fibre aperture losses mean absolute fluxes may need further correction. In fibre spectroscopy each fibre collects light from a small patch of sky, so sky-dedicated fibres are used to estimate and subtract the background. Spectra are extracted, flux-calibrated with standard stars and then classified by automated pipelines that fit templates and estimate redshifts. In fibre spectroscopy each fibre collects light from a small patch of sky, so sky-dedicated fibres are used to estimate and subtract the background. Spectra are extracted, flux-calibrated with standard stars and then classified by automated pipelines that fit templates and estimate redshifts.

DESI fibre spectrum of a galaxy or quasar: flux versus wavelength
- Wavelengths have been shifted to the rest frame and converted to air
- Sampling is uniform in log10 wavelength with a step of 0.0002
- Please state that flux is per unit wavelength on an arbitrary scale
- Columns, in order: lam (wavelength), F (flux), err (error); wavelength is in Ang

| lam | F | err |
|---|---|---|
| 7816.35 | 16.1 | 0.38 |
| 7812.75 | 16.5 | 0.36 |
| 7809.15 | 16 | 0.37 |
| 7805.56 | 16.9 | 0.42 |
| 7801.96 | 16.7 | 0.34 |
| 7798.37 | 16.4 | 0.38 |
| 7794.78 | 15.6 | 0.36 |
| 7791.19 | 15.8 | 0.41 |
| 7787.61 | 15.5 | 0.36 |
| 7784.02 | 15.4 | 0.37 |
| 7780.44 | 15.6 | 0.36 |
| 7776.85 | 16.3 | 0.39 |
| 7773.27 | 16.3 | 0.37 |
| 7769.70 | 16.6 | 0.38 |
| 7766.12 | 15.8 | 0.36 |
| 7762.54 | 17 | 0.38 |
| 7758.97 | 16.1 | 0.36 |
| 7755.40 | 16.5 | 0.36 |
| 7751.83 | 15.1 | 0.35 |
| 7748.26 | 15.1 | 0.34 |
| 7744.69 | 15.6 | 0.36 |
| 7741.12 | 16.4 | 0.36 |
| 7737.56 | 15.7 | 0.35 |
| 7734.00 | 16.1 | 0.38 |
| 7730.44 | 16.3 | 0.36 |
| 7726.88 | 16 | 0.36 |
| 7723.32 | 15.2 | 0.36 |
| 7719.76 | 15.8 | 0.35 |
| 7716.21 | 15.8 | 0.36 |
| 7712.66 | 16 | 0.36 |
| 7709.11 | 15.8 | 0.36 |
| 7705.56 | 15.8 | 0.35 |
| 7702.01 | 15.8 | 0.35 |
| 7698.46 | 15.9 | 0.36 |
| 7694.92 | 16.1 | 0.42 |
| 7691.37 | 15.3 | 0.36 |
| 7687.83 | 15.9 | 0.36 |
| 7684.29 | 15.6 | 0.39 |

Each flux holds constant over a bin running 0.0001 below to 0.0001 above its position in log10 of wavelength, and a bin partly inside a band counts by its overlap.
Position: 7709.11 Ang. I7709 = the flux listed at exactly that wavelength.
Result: 15.8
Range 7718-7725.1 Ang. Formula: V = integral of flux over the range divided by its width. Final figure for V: 15.5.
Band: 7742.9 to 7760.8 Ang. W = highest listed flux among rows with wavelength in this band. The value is 16.5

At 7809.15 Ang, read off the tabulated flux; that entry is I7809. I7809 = 16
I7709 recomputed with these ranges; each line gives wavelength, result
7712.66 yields 16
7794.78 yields 15.6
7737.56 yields 15.7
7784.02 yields 15.4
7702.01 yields 15.8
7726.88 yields 16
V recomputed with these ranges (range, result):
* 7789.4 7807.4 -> 16.3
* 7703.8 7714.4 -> 15.9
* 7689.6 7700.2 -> 15.8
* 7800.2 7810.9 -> 16.5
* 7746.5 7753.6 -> 15.1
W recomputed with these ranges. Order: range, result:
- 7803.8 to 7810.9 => 16.9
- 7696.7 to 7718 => 16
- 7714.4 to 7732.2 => 16.3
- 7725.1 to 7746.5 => 16.4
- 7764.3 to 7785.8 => 16.6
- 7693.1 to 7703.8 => 16.1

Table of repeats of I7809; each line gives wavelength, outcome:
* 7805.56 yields 16.9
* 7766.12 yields 15.8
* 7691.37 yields 15.3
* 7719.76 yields 15.8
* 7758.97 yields 16.1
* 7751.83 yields 15.1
